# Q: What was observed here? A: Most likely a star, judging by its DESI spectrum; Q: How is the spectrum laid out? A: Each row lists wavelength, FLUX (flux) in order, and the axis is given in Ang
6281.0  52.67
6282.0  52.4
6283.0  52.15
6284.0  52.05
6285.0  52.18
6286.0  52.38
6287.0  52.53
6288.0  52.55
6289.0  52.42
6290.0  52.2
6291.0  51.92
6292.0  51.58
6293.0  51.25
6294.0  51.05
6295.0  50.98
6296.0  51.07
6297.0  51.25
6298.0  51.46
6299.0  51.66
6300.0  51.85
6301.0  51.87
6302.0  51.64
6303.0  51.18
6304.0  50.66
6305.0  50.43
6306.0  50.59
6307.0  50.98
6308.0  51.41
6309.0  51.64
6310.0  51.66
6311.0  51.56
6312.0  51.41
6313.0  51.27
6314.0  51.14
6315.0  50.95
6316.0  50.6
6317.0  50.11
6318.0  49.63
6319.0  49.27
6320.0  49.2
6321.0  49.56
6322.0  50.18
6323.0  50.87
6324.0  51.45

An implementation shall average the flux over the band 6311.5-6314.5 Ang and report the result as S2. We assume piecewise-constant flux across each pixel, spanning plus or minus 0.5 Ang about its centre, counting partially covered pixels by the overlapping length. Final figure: 51.3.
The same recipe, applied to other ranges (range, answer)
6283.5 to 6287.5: 52.3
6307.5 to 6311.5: 51.6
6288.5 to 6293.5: 51.9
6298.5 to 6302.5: 51.8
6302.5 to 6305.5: 50.8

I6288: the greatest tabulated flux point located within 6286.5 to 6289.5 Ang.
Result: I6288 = 52.55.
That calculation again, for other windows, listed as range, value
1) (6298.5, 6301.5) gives 51.87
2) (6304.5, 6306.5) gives 50.59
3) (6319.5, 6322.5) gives 50.18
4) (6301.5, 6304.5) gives 51.64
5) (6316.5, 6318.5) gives 50.11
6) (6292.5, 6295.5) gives 51.25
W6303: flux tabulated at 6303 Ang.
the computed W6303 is 51.18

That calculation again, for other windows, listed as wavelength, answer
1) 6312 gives 51.41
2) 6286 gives 52.38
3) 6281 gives 52.67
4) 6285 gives 52.18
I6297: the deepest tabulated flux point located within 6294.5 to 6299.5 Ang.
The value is 50.98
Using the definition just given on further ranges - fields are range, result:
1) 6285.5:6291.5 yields 51.92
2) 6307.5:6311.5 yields 51.41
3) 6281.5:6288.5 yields 52.05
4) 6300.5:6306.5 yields 50.43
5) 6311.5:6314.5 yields 51.14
